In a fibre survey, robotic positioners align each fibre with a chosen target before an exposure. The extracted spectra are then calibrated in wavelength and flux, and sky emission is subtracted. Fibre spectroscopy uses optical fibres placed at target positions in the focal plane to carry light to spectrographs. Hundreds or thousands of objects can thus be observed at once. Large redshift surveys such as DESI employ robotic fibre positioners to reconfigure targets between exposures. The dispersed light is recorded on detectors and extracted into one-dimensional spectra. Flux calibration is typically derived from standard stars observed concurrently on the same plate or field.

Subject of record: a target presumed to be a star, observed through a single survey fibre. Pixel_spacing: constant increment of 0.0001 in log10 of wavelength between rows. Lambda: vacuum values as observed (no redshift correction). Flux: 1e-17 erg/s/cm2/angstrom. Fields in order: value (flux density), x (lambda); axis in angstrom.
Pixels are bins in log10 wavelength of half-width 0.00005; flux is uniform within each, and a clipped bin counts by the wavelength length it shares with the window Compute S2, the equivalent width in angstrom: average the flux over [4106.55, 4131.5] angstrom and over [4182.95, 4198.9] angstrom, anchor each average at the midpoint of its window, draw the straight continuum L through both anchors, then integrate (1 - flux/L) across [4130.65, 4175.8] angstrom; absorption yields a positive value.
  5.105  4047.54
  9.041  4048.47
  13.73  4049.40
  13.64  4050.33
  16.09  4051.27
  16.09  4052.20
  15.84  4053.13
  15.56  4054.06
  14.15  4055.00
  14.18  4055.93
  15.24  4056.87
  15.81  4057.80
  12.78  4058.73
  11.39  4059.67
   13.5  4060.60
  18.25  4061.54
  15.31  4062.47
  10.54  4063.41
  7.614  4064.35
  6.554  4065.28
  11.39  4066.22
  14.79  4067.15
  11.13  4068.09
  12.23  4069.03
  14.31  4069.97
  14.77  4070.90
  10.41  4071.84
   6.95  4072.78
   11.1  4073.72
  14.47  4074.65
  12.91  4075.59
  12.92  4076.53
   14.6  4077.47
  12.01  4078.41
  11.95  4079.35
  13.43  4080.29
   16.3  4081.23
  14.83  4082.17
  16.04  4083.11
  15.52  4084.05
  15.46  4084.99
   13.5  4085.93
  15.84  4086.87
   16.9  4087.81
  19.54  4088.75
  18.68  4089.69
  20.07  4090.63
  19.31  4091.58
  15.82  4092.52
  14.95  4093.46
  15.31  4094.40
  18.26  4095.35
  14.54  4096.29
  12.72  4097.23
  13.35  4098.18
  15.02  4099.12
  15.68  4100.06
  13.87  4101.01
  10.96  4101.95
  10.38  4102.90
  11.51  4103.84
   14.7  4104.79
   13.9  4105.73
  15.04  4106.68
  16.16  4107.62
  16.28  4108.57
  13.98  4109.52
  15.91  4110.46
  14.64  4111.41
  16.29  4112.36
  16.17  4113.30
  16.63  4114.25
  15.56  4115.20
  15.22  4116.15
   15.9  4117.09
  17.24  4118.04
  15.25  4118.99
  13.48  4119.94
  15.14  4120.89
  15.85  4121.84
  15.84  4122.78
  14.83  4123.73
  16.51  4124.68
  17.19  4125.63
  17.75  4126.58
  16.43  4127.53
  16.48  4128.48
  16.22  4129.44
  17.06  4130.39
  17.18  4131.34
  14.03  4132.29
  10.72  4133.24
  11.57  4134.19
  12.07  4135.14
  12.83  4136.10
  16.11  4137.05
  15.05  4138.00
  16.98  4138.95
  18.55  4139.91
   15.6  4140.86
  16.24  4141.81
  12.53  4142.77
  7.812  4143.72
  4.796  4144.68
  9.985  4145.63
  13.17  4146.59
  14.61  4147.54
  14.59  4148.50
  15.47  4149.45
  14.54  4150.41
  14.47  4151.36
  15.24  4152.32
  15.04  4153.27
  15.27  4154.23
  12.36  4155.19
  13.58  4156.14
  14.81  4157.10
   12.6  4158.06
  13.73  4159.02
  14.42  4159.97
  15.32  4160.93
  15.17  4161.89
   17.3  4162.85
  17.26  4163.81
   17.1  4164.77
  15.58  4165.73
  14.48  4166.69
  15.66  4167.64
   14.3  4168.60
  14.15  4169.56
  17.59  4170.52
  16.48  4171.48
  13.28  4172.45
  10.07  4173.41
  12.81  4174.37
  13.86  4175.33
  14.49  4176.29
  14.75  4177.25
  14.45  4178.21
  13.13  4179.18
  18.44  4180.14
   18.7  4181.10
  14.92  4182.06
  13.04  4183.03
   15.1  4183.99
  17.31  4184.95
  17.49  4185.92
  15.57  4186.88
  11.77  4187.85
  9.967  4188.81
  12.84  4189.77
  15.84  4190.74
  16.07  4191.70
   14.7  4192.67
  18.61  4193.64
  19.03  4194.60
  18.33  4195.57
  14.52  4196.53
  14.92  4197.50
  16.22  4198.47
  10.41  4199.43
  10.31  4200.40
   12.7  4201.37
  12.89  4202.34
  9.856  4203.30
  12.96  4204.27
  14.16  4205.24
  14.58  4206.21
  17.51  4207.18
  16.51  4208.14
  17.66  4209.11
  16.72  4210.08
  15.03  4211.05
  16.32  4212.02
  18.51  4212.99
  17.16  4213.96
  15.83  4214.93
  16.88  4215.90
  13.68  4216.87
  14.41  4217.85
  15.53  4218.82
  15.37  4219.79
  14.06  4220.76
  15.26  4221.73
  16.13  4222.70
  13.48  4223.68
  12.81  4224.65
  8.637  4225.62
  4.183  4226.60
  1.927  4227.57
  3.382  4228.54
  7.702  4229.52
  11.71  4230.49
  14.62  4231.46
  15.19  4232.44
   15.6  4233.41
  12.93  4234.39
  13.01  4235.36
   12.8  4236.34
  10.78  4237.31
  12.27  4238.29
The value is 4.3 angstrom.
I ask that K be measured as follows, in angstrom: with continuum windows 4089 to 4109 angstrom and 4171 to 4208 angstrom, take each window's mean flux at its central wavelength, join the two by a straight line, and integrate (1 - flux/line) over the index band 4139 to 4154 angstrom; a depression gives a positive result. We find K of 1.2 angstrom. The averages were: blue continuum 15.1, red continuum 14.5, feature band 13.6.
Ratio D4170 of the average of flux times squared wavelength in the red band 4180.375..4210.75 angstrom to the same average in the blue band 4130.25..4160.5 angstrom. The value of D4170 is 1.11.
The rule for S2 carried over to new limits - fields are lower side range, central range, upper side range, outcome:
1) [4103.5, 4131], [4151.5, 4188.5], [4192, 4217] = 1.3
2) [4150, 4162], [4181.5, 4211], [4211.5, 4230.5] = -3.3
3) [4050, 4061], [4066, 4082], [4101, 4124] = 2.1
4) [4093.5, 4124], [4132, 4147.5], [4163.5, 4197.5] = 2.0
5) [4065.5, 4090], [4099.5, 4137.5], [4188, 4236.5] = -3.2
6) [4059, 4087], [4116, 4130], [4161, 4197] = -1.9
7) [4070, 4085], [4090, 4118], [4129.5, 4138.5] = -2.9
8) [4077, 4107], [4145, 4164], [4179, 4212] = 0.8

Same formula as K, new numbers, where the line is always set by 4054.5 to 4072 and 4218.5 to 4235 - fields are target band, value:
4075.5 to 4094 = -4.1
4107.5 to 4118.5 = -2.9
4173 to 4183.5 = -2.1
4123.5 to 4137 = -2.9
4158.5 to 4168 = -2.7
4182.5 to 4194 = -2.8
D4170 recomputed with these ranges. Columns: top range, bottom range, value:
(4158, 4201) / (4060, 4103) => 1.12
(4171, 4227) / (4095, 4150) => 1.04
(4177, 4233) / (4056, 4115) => 1.05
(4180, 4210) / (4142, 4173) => 1.07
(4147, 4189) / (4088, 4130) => 0.98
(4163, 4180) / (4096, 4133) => 1.00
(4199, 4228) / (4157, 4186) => 0.93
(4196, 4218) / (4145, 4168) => 1.04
